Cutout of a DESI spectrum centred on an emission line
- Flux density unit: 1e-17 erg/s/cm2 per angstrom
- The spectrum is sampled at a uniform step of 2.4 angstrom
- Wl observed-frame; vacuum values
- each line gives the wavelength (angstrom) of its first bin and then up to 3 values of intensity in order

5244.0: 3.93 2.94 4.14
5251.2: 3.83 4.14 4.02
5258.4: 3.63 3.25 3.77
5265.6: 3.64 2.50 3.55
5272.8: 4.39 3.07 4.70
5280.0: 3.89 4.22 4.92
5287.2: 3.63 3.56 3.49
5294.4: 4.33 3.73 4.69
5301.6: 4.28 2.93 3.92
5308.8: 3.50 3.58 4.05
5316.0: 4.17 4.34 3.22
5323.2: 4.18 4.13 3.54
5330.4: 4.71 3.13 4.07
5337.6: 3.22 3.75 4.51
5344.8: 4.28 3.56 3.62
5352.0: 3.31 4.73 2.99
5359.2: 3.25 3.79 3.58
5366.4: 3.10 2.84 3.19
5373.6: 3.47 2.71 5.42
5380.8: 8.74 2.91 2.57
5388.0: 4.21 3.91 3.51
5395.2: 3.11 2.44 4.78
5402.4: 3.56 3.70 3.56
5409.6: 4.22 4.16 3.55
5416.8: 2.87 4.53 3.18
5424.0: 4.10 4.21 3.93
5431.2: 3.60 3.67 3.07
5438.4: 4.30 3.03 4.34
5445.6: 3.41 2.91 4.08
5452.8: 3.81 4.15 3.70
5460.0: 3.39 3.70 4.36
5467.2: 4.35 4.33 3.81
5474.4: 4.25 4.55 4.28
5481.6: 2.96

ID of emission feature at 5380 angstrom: H-beta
